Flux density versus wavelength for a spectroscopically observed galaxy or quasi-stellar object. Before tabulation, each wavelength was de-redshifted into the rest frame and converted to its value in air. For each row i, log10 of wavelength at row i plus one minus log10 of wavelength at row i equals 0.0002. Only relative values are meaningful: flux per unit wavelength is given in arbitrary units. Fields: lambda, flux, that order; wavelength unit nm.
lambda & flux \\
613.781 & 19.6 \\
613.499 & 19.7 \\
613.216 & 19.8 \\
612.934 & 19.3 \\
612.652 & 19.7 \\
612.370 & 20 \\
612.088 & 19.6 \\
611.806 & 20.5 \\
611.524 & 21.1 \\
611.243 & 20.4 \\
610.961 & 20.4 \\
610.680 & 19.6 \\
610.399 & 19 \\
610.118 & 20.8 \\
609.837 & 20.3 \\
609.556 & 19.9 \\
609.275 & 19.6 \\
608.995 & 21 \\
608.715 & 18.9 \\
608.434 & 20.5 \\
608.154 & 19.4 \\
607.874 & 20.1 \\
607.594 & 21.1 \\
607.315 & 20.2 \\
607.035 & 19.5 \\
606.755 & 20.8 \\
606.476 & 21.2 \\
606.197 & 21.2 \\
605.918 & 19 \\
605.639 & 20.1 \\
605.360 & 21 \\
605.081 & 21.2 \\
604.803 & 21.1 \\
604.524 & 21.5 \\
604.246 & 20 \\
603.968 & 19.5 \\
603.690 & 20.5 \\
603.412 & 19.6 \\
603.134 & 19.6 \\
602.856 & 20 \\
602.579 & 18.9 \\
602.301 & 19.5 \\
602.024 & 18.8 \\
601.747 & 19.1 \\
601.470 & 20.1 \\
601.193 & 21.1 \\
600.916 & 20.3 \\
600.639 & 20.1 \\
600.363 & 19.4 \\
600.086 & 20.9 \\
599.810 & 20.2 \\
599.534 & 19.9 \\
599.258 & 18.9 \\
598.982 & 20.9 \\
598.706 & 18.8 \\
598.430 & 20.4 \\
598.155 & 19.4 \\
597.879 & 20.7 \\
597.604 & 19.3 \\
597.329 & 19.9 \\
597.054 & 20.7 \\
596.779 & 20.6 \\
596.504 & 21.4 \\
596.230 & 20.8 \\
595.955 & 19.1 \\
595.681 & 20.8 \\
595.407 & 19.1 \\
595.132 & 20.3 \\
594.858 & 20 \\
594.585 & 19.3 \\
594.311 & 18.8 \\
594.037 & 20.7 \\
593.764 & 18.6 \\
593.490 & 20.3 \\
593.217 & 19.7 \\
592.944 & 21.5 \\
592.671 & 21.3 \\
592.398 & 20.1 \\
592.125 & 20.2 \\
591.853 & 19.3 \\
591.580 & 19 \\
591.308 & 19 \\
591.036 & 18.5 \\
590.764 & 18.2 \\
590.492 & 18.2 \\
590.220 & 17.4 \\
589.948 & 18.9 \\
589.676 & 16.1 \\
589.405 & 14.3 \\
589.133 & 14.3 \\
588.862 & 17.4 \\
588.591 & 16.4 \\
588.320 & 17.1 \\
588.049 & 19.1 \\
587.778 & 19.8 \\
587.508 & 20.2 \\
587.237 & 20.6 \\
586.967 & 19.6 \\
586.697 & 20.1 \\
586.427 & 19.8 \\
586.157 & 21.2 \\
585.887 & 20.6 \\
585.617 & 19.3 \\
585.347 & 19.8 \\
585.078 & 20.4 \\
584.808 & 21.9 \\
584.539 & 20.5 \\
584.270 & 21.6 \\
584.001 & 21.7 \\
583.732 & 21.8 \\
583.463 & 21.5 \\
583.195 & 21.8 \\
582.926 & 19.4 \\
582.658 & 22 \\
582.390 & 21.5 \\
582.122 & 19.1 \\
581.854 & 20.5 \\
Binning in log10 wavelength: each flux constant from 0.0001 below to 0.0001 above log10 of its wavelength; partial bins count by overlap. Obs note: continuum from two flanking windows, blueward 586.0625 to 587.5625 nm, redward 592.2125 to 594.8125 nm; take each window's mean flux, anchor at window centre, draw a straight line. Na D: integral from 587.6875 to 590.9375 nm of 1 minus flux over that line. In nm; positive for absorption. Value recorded 0.47 nm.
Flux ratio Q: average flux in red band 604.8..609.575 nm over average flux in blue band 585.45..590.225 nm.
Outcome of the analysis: 1.1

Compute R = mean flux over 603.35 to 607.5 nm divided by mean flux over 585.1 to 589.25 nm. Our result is 1.1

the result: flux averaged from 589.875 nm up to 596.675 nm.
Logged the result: 19.6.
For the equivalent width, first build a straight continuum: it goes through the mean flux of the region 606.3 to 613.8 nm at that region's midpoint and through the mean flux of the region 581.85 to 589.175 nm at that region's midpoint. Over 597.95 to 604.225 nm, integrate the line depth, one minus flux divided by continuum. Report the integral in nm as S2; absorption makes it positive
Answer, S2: 0.07 nm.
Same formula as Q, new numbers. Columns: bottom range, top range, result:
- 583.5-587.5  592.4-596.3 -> 0.97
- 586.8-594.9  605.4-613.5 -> 1.07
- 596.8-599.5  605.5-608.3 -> 1.02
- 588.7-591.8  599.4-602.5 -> 1.14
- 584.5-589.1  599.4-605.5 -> 1.03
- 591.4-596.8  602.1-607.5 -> 1.01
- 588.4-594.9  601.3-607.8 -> 1.08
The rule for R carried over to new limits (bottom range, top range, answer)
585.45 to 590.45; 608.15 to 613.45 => 1.08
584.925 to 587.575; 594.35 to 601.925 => 0.99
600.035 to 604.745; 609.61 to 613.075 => 1.01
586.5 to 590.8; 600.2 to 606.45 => 1.12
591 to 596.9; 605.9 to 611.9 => 1.01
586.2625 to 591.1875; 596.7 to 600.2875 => 1.10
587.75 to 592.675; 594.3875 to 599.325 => 1.11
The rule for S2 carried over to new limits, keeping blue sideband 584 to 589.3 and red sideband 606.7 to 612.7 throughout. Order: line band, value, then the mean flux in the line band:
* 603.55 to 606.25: -0.07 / 20.5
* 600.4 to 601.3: -0.02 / 20.4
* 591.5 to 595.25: -0.05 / 19.9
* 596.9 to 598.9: -0.01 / 19.9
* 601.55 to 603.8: 0.05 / 19.5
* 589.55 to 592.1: 0.16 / 18.4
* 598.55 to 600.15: -0.01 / 19.9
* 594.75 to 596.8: -0.05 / 20.2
